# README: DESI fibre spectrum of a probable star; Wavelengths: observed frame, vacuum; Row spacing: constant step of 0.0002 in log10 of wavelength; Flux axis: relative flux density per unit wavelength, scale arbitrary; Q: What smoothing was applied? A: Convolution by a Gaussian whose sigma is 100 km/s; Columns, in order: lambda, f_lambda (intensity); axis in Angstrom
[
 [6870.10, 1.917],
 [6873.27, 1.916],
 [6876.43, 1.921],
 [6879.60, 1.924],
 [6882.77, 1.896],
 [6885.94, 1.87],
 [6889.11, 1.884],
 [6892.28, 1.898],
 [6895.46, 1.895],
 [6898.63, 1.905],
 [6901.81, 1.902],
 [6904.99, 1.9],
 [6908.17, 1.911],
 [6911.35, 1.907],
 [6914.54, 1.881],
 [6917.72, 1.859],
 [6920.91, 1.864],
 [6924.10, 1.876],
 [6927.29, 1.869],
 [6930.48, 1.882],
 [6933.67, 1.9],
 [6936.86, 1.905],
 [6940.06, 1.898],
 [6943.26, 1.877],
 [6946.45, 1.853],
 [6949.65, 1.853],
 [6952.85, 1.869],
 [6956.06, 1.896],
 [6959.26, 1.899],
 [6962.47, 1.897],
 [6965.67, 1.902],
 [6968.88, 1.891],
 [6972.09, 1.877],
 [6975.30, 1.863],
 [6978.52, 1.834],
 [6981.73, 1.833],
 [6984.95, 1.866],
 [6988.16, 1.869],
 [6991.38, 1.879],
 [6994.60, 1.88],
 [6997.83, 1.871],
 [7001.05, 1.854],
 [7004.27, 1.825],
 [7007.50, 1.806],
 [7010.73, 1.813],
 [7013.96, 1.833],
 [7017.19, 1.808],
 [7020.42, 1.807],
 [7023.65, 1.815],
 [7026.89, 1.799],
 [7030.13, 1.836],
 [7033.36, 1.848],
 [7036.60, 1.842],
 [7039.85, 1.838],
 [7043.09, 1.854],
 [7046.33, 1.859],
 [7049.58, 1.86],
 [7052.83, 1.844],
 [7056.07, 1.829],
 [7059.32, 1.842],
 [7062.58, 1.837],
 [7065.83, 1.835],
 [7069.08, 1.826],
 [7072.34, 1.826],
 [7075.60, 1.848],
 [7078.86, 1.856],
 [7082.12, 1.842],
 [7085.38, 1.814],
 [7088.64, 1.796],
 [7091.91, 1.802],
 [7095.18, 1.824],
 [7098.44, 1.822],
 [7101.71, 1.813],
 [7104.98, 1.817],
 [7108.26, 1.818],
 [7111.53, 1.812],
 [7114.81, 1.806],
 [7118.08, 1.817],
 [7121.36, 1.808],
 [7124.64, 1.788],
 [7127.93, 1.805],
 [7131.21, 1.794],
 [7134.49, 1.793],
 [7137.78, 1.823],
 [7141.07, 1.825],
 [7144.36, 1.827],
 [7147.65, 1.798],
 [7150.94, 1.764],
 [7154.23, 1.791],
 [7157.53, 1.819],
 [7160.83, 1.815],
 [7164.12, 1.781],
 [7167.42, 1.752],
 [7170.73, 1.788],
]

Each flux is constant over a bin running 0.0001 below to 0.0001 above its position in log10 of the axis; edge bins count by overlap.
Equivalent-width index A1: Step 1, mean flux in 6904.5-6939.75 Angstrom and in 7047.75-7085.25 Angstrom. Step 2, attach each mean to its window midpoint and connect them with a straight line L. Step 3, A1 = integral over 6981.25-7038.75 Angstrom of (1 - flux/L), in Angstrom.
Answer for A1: 0.61 Angstrom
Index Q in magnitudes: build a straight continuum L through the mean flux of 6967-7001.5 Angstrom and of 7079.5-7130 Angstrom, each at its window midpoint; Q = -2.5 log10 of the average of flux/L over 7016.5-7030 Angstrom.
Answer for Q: 0.02 mag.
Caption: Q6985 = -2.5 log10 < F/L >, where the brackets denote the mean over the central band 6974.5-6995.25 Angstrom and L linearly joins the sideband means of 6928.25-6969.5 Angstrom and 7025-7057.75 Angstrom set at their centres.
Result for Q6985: 0.005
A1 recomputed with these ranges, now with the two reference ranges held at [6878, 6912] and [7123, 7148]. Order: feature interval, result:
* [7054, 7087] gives -0.1 Angstrom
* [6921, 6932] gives 0.1 Angstrom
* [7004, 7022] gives 0.4 Angstrom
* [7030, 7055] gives -0.1 Angstrom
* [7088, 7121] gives 0.1 Angstrom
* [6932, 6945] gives -0.1 Angstrom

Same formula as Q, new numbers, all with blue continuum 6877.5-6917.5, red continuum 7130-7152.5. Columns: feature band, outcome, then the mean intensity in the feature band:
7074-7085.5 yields -0.01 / 1.84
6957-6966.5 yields -0.02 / 1.9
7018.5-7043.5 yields 0.01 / 1.83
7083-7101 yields 0.01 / 1.81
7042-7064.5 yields -0.01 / 1.85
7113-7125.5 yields 0.00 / 1.81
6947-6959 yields 0.00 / 1.87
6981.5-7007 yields 0.00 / 1.86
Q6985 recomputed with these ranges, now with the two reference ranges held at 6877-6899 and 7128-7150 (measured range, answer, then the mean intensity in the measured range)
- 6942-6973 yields -0.006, 1.88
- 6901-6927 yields 0.001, 1.89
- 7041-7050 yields -0.009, 1.86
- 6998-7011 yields 0.015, 1.83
